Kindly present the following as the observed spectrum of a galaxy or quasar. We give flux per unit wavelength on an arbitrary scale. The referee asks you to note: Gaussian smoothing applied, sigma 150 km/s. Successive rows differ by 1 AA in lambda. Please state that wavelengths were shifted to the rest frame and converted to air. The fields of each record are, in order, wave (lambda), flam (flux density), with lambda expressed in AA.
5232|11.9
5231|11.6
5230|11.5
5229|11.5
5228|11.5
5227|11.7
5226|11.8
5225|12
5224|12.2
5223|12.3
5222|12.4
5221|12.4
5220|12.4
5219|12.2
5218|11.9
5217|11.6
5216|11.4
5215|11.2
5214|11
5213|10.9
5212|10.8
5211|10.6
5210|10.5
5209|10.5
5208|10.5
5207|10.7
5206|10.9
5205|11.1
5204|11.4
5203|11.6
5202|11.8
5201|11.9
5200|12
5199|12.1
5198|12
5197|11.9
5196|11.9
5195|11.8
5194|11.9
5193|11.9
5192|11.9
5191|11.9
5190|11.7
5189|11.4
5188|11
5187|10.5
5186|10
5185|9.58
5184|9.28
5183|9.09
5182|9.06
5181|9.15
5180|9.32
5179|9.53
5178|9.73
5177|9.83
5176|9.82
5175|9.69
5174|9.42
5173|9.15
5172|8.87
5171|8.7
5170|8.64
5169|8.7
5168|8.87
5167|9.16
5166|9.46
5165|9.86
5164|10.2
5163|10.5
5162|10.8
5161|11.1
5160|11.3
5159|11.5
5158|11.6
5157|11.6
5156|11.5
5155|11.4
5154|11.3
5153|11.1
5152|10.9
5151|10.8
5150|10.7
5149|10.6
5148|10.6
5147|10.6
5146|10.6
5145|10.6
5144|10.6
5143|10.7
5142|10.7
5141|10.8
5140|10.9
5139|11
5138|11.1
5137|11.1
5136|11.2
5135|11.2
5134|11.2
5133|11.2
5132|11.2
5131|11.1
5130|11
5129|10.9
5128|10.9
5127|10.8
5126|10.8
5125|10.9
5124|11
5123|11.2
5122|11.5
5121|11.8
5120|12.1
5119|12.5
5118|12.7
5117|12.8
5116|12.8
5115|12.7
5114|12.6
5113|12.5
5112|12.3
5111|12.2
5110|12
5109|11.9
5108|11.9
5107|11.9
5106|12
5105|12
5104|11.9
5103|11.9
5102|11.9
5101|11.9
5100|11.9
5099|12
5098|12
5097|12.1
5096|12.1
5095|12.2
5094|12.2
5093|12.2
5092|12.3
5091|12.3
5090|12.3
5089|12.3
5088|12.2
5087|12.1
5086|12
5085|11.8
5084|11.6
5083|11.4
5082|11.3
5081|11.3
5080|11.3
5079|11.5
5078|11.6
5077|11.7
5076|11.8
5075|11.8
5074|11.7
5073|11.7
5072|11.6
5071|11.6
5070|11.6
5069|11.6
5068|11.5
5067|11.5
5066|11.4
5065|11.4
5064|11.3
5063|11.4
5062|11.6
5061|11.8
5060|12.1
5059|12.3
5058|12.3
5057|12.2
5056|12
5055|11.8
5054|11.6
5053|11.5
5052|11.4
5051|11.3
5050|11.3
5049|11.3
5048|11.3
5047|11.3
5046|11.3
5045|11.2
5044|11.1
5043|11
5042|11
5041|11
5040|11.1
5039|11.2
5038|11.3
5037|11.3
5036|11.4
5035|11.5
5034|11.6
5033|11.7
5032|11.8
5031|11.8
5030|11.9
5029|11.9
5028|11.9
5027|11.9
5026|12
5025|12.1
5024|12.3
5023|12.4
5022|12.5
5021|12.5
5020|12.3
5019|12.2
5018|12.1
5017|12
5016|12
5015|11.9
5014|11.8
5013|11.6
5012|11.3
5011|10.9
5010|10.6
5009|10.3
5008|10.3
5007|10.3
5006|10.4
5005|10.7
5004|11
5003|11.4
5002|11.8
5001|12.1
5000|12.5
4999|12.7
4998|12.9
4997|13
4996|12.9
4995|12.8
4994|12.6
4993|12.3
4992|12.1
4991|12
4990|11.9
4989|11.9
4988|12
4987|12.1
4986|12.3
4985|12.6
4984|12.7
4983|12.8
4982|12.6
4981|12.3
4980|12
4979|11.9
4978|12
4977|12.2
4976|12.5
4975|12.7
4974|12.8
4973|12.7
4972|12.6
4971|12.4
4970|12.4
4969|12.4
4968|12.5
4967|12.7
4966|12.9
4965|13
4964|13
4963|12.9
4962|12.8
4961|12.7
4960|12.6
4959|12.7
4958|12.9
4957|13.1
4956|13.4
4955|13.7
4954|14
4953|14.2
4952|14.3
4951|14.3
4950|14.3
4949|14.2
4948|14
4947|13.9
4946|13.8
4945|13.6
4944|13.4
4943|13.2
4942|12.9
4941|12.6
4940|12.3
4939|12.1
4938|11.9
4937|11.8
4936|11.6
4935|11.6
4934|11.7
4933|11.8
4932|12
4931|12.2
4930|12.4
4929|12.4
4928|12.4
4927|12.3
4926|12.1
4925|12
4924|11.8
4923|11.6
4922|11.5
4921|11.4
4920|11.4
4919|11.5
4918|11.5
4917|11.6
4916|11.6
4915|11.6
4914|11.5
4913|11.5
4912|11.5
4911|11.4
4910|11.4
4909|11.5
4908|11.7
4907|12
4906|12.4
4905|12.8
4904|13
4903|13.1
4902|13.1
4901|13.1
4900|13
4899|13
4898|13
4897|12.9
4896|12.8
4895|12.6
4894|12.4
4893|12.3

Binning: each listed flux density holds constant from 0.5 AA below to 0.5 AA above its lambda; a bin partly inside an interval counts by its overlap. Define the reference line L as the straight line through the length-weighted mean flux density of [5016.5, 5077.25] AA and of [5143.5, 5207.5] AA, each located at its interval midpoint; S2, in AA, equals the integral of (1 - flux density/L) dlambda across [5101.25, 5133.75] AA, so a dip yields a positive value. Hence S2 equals -2.0 AA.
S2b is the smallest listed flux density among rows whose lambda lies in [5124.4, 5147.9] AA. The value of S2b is 10.6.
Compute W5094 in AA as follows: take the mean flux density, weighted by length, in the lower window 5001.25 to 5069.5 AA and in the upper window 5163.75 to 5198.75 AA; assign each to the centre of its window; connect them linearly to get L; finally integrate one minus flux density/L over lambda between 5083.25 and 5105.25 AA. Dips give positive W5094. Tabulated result -2.1 AA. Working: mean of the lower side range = 11.5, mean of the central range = 12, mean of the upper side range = 10.2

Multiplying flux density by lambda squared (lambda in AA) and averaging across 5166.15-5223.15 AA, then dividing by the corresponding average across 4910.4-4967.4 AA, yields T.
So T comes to 0.94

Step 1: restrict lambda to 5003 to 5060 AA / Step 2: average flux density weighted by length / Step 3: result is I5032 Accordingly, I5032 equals 11.5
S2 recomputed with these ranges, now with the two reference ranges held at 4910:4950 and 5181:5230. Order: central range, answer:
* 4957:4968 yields -0.6 AA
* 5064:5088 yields 0.3 AA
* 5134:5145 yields 0.6 AA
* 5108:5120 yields -0.8 AA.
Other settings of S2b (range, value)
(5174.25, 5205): 9.06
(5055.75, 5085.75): 11.3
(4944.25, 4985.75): 11.9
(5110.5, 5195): 8.64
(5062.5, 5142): 10.7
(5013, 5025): 11.6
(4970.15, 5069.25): 10.3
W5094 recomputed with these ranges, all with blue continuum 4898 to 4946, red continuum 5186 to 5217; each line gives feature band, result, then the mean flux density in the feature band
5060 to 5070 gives 0.2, 11.5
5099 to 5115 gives -0.6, 12.1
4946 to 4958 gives -1.8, 13.9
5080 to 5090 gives -0.1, 11.8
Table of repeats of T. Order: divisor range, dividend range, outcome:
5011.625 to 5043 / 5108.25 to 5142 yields 1.02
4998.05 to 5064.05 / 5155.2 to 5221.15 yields 0.98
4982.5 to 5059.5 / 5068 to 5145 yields 1.03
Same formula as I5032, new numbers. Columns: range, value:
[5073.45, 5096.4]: 11.9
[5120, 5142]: 11.1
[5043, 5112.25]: 11.8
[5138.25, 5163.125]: 11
